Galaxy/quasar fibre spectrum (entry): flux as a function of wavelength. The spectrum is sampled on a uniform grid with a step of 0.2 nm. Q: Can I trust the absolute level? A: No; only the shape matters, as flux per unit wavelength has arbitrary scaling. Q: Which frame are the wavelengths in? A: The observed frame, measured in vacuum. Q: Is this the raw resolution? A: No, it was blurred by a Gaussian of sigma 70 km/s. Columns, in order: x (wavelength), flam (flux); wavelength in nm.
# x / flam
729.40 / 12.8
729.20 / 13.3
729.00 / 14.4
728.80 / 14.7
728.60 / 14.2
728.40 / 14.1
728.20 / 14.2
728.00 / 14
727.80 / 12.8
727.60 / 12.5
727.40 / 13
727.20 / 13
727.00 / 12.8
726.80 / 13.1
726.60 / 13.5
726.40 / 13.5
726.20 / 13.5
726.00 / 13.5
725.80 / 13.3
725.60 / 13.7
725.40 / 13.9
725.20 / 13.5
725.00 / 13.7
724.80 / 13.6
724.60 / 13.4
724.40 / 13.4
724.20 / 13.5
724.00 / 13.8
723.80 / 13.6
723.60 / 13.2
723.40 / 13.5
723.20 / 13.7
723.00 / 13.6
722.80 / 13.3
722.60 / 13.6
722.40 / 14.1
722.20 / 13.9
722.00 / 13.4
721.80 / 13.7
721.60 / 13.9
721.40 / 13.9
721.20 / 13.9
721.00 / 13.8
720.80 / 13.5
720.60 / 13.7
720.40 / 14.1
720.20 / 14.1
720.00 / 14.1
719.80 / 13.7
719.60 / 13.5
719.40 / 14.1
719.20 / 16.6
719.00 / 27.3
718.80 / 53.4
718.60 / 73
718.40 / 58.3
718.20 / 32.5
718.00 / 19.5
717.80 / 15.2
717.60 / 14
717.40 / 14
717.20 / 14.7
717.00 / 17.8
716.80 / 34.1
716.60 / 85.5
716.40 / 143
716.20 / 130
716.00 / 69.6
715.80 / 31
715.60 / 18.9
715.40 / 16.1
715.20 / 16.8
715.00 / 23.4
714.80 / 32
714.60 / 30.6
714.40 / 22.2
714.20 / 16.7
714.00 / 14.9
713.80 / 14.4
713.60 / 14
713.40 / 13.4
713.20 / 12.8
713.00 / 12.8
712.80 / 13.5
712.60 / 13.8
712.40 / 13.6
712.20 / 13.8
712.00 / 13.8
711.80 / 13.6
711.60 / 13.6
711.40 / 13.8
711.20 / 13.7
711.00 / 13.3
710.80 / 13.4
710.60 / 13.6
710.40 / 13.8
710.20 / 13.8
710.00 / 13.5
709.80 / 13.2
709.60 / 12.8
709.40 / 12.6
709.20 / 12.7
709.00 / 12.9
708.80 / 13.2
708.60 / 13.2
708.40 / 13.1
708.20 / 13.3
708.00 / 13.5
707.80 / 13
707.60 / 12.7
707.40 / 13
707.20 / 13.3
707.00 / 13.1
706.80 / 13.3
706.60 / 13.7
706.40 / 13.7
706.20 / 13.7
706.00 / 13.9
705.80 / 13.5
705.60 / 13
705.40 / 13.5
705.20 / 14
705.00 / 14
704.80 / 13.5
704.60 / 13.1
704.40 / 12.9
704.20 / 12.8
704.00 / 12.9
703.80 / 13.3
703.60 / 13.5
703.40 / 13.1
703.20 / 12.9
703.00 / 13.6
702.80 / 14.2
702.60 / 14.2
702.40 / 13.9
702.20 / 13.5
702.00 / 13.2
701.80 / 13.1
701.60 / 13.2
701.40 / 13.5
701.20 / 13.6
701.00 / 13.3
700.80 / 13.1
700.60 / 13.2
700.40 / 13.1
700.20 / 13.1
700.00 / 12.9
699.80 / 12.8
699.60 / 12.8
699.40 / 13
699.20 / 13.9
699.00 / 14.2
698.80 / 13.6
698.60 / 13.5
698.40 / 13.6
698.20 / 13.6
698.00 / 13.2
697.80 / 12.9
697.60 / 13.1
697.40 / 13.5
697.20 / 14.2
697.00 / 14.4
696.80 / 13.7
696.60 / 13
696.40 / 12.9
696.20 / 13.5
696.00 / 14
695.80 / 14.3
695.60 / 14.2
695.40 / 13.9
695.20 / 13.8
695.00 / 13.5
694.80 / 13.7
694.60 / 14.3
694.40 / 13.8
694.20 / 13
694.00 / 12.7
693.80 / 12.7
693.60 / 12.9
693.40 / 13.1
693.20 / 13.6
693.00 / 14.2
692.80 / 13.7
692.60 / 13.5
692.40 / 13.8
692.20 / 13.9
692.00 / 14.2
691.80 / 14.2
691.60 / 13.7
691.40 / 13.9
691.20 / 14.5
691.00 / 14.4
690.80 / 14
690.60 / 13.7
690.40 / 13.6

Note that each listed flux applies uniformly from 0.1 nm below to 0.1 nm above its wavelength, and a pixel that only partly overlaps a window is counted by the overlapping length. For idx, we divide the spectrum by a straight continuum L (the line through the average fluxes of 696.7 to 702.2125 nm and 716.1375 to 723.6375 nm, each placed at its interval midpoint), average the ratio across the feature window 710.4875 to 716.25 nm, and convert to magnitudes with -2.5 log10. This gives 0.087 mag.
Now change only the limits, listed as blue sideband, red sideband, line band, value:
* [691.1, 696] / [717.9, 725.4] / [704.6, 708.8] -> 0.19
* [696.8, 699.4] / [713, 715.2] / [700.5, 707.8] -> 0.17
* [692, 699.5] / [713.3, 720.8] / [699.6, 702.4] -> 0.34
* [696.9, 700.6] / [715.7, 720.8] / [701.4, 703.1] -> 0.29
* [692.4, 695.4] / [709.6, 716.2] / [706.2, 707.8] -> 0.32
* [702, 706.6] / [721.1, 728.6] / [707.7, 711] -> 0.02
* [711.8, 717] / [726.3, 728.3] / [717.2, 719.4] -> -0.17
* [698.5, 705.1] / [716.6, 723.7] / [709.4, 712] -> 0.25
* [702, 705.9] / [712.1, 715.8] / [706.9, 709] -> 0.16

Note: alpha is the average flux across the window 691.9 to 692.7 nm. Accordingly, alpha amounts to 13.9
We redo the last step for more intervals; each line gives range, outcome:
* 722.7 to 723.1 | 13.4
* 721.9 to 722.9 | 13.7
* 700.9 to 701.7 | 13.4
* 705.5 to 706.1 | 13.5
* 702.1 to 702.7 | 13.9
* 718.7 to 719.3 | 32.4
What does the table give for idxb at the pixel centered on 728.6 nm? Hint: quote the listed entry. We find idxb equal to 14.2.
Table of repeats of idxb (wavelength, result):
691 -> 14.4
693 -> 14.2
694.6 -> 14.3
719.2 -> 16.6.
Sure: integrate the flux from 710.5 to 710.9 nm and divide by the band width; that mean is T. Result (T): 13.5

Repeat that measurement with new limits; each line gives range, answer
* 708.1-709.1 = 13.1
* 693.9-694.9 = 13.5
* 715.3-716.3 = 53.1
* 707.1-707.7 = 13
